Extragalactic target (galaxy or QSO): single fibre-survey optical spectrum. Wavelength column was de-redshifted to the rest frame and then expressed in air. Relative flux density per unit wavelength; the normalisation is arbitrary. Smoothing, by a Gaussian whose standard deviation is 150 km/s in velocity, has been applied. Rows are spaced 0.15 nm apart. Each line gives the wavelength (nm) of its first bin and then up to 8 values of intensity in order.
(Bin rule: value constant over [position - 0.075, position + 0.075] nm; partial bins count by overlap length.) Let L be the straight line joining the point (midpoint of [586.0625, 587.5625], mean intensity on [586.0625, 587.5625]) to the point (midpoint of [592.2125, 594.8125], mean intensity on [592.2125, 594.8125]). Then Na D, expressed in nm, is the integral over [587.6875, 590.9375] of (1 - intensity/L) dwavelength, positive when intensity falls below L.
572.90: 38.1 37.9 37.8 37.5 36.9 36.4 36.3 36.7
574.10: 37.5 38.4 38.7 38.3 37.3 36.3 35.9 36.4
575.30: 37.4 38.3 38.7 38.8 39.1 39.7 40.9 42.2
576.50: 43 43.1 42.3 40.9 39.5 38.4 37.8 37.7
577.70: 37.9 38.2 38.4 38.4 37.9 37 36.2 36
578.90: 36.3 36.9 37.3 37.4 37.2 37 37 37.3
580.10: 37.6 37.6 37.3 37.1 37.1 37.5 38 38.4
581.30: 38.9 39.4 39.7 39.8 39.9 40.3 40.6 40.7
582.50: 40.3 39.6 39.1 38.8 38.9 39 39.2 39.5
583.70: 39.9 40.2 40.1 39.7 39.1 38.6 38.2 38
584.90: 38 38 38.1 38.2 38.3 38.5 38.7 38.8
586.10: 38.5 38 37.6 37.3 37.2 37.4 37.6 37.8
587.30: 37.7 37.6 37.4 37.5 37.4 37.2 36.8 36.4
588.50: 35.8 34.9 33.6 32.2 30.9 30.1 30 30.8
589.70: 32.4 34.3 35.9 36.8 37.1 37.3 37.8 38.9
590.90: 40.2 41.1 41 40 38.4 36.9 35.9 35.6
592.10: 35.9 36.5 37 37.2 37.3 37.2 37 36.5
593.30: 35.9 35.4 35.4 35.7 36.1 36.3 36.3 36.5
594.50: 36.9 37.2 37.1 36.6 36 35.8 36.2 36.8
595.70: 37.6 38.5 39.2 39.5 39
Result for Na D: 0.18 nm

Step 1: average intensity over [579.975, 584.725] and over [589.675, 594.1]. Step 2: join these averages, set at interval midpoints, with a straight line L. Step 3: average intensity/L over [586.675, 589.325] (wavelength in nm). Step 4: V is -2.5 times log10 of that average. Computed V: 0.059 mag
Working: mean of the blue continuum 39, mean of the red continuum 37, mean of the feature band 35.8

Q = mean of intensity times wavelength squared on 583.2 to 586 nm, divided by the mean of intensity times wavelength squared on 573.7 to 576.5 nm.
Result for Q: 1.05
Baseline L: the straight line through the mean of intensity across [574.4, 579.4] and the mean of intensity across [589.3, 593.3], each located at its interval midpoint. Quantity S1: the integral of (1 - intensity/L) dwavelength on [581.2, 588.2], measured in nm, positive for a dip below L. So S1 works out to -0.22 nm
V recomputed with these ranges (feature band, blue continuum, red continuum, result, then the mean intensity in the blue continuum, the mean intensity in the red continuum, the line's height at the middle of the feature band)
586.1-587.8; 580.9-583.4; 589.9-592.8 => 0.03 mag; 39.4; 37.7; 38.5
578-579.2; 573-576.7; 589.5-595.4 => 0.03 mag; 38.4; 36.7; 38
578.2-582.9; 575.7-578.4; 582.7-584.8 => 0.04 mag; 39.7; 39.2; 39.4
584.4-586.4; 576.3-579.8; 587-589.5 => -0.06 mag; 38.5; 35.2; 36.1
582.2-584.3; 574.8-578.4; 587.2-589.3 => -0.07 mag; 39.1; 35.5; 37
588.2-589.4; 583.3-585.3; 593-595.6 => 0.13 mag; 39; 36.3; 37.8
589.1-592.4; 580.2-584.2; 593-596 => 0.03 mag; 39.1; 36.5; 37.3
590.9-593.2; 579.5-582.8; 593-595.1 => -0.03 mag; 38.6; 36.3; 36.7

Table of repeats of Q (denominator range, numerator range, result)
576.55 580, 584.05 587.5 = 1.03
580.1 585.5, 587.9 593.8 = 0.95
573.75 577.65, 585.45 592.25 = 0.99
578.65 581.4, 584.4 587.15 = 1.04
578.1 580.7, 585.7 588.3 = 1.04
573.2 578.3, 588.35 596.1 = 0.99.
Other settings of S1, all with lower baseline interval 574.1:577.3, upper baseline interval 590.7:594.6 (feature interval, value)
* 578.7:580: 0.06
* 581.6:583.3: -0.06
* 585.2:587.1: 0.00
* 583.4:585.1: -0.04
